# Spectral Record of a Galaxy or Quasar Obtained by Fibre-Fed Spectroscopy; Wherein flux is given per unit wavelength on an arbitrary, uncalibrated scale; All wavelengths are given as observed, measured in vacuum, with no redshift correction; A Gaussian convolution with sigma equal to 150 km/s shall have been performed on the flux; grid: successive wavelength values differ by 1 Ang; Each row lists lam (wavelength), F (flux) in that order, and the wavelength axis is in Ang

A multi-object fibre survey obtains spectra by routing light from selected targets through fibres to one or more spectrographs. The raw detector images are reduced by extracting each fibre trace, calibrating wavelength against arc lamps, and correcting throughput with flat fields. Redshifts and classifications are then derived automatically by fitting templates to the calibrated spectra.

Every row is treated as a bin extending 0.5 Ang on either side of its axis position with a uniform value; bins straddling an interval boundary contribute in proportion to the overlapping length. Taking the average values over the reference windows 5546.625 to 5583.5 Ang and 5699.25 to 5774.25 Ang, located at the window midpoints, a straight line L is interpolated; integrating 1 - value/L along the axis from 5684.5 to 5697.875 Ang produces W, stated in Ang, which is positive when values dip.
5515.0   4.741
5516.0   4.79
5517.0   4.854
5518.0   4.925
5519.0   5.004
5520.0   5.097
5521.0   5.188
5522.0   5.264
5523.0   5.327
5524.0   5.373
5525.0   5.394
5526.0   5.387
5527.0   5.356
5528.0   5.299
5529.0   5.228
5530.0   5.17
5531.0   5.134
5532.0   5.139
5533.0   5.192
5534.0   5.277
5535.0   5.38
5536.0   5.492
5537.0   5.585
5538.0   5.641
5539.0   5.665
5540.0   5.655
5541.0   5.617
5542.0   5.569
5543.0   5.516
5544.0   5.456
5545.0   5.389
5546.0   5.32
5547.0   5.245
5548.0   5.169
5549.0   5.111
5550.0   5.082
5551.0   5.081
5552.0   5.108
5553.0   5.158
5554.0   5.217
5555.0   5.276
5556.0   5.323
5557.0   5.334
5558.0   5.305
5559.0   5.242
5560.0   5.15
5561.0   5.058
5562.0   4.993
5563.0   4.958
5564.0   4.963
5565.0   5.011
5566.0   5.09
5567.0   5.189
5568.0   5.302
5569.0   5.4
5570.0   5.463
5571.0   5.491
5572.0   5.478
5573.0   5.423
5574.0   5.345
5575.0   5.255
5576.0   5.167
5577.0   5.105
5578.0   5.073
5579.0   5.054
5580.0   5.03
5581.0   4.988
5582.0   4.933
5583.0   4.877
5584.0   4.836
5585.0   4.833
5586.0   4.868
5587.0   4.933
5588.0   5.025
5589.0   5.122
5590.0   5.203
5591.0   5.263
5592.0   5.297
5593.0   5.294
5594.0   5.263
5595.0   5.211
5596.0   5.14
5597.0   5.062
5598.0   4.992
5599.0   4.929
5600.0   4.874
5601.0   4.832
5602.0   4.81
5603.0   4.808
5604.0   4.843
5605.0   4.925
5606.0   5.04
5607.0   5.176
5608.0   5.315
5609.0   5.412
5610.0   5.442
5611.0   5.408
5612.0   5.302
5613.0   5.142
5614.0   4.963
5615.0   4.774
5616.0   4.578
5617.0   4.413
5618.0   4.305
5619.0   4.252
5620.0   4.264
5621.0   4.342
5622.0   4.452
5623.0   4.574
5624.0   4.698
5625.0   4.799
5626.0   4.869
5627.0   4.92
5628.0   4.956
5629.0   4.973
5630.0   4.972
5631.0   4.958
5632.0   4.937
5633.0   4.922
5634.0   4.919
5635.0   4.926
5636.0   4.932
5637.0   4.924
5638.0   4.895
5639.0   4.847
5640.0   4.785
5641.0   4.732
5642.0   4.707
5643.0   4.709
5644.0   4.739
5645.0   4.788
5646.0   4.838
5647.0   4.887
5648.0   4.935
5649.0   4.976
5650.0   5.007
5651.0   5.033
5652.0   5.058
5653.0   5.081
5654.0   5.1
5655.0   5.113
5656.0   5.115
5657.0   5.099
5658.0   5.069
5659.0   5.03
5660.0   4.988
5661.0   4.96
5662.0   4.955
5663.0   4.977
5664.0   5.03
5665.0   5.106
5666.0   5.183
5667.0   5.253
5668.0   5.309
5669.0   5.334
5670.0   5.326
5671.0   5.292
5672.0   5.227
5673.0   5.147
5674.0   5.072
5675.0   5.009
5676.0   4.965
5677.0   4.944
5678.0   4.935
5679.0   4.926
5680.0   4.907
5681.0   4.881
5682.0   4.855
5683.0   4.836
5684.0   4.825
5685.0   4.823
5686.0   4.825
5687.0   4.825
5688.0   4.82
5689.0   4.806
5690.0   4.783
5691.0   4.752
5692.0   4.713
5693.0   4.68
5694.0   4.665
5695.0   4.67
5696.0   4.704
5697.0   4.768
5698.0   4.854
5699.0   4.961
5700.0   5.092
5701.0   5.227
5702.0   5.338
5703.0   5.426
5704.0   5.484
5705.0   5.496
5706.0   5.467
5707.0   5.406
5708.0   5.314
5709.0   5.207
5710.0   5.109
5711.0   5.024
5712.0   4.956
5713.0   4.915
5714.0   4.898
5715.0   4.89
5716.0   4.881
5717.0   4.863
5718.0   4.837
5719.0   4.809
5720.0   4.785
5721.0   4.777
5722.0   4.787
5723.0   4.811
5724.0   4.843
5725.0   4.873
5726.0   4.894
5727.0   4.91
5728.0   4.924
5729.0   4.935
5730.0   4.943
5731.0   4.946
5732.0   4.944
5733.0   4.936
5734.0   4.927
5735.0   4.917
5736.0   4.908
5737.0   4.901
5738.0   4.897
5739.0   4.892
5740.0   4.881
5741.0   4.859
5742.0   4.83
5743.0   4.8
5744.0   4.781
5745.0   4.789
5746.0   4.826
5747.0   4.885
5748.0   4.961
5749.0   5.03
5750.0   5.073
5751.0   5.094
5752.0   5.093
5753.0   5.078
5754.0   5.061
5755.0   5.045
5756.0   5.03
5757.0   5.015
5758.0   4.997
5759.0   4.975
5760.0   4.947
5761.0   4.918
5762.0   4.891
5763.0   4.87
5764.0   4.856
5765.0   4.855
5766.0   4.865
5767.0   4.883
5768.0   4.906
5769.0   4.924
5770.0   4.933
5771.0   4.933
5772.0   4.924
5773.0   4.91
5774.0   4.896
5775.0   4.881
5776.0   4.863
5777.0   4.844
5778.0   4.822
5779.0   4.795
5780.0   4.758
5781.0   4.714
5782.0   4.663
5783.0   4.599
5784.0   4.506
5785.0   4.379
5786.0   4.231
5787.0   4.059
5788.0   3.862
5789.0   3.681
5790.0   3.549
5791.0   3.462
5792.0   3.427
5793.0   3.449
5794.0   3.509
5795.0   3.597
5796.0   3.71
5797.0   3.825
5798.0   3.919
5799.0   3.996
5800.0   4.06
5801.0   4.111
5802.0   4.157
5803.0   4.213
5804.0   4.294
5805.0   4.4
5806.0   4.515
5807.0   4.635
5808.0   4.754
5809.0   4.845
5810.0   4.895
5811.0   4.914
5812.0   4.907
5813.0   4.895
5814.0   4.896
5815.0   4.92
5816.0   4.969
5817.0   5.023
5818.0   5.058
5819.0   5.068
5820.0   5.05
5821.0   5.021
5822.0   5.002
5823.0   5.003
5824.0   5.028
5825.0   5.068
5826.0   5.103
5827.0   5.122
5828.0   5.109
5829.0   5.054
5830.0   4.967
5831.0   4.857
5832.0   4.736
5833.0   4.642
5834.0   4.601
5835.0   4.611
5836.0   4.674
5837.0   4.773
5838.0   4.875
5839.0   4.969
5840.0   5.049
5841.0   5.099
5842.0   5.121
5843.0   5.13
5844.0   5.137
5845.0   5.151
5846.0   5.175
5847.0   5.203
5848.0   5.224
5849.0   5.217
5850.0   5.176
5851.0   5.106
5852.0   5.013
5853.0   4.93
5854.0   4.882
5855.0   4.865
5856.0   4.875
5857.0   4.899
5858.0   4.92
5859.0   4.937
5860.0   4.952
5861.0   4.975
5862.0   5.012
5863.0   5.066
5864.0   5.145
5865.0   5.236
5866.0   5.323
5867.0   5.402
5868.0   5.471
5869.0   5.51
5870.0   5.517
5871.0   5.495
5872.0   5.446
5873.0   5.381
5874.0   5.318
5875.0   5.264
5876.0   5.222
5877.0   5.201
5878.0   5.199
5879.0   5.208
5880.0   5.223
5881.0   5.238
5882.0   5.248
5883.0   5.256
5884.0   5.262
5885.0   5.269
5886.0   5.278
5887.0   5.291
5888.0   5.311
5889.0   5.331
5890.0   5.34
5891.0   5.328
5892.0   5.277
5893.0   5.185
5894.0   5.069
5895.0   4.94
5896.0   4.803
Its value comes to 0.71 Ang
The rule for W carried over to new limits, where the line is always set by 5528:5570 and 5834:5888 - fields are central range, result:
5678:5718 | 1.8 Ang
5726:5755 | 1.4 Ang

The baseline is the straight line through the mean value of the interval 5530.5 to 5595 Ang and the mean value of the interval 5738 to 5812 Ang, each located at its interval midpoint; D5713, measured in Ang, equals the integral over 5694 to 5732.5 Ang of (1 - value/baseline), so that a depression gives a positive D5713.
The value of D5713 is -1.7 Ang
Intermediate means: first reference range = 5.23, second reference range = 4.6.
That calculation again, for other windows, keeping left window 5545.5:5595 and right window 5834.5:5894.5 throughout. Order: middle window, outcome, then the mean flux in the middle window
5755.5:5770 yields 0.7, 4.92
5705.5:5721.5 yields 0.5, 5.01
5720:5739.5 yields 1.0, 4.89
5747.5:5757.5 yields 0.2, 5.05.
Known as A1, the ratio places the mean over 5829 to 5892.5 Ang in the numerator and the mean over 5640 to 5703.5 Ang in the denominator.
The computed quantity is 1.03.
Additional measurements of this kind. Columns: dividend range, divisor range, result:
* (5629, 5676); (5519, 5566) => 0.95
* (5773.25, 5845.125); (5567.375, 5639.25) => 0.92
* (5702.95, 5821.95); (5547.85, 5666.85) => 0.95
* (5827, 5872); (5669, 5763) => 1.02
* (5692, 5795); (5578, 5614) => 0.95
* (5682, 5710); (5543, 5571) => 0.96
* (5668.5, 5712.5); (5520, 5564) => 0.95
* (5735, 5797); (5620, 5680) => 0.94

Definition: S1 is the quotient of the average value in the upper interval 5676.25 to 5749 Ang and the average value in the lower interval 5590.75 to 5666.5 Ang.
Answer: 1.0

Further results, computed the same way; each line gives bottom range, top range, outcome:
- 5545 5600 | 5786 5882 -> 0.93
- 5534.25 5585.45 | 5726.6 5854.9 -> 0.91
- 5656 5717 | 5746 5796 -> 0.92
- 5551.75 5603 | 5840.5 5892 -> 1.01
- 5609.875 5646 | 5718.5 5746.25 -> 1.01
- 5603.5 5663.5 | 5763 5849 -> 0.95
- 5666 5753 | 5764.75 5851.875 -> 0.94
